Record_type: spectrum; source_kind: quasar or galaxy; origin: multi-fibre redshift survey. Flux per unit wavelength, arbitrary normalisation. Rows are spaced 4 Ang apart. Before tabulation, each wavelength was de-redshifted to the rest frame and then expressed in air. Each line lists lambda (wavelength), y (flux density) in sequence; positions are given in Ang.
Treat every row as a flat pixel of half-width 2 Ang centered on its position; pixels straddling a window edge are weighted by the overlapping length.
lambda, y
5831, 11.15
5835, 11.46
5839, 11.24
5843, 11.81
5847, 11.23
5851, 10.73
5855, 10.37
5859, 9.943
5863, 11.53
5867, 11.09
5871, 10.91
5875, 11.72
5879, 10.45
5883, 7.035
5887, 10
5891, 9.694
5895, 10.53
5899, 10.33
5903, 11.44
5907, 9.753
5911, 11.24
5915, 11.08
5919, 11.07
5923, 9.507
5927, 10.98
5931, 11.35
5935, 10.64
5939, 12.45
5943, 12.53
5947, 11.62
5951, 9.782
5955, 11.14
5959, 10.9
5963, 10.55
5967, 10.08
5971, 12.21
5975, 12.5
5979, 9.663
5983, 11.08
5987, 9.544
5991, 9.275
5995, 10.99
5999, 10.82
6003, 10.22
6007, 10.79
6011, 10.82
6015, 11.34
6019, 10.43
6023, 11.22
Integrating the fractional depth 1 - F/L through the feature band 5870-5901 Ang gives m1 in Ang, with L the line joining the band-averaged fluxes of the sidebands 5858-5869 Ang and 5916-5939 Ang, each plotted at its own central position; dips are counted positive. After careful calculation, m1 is 2.4 Ang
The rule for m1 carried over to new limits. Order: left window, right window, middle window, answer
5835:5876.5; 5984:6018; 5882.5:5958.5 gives 0.6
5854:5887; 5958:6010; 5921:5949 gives -2.0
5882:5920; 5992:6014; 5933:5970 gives -2.2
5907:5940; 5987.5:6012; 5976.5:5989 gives 0.4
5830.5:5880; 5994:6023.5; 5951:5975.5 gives -0.4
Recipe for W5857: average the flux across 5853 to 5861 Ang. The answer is 10.2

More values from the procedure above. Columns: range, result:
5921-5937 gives 10.6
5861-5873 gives 11.2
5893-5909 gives 10.5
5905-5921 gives 10.8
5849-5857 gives 10.6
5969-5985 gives 11.4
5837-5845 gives 11.5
